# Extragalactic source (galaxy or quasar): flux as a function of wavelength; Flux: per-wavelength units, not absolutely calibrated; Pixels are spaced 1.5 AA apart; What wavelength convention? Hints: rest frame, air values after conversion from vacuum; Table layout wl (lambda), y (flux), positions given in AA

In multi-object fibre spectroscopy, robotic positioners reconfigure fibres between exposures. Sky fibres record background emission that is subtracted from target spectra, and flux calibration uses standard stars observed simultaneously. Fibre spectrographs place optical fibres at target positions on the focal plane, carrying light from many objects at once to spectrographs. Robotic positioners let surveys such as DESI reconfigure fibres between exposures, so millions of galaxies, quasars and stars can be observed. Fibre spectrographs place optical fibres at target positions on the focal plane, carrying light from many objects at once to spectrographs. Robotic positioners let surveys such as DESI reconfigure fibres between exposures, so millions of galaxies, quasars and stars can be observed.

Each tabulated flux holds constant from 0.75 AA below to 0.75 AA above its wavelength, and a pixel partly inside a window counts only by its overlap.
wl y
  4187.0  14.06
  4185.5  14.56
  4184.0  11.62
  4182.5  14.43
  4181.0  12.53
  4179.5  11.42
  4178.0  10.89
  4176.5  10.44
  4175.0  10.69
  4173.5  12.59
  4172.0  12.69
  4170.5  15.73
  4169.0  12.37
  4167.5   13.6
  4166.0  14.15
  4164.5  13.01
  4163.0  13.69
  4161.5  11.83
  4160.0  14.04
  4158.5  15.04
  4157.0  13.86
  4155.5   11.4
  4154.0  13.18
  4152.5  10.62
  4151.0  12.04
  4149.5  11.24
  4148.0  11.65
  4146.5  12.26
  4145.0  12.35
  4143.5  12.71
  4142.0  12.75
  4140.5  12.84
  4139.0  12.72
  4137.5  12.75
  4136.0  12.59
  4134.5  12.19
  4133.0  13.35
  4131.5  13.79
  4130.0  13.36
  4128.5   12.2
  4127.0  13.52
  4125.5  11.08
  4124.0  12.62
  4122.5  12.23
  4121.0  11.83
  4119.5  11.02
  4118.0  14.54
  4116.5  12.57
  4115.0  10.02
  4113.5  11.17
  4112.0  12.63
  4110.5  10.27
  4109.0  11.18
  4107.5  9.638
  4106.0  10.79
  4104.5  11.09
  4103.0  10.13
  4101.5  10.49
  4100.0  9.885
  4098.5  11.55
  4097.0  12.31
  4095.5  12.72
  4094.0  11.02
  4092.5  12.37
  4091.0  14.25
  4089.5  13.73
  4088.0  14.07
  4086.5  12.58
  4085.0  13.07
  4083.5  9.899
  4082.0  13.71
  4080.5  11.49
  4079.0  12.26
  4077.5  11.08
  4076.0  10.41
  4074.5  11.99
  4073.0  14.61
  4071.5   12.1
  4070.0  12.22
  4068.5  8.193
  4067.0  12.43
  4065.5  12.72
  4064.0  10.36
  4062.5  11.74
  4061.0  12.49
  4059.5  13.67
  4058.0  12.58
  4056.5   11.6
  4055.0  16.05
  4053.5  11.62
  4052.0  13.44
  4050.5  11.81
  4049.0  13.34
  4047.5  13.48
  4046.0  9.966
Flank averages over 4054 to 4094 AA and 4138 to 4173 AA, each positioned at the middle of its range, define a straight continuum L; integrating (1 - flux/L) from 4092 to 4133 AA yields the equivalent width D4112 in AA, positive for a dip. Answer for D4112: 2.8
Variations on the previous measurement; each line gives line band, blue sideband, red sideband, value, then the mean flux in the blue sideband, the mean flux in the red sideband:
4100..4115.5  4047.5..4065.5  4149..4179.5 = 2.4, 12.6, 12.6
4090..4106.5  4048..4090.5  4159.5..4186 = 1.2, 12.3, 12.8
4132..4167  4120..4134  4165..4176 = 0.3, 12.6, 13.1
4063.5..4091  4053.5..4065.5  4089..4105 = 0.1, 12.6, 11.8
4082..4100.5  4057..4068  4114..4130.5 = -0.3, 12.2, 12.2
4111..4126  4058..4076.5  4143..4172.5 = 0.6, 12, 12.9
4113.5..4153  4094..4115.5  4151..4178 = -1.6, 11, 12.8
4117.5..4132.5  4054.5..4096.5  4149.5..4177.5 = 0.0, 12.3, 12.8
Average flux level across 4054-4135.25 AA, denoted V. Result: 12.1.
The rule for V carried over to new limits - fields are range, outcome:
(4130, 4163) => 12.7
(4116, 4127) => 12.3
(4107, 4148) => 12.2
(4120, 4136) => 12.6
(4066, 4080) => 11.7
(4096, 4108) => 10.8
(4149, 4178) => 12.7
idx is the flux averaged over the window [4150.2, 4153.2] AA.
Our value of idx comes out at 11.3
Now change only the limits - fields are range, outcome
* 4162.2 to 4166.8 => 13.6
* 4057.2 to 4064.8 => 12.2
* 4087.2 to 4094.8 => 13.1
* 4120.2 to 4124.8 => 12.2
